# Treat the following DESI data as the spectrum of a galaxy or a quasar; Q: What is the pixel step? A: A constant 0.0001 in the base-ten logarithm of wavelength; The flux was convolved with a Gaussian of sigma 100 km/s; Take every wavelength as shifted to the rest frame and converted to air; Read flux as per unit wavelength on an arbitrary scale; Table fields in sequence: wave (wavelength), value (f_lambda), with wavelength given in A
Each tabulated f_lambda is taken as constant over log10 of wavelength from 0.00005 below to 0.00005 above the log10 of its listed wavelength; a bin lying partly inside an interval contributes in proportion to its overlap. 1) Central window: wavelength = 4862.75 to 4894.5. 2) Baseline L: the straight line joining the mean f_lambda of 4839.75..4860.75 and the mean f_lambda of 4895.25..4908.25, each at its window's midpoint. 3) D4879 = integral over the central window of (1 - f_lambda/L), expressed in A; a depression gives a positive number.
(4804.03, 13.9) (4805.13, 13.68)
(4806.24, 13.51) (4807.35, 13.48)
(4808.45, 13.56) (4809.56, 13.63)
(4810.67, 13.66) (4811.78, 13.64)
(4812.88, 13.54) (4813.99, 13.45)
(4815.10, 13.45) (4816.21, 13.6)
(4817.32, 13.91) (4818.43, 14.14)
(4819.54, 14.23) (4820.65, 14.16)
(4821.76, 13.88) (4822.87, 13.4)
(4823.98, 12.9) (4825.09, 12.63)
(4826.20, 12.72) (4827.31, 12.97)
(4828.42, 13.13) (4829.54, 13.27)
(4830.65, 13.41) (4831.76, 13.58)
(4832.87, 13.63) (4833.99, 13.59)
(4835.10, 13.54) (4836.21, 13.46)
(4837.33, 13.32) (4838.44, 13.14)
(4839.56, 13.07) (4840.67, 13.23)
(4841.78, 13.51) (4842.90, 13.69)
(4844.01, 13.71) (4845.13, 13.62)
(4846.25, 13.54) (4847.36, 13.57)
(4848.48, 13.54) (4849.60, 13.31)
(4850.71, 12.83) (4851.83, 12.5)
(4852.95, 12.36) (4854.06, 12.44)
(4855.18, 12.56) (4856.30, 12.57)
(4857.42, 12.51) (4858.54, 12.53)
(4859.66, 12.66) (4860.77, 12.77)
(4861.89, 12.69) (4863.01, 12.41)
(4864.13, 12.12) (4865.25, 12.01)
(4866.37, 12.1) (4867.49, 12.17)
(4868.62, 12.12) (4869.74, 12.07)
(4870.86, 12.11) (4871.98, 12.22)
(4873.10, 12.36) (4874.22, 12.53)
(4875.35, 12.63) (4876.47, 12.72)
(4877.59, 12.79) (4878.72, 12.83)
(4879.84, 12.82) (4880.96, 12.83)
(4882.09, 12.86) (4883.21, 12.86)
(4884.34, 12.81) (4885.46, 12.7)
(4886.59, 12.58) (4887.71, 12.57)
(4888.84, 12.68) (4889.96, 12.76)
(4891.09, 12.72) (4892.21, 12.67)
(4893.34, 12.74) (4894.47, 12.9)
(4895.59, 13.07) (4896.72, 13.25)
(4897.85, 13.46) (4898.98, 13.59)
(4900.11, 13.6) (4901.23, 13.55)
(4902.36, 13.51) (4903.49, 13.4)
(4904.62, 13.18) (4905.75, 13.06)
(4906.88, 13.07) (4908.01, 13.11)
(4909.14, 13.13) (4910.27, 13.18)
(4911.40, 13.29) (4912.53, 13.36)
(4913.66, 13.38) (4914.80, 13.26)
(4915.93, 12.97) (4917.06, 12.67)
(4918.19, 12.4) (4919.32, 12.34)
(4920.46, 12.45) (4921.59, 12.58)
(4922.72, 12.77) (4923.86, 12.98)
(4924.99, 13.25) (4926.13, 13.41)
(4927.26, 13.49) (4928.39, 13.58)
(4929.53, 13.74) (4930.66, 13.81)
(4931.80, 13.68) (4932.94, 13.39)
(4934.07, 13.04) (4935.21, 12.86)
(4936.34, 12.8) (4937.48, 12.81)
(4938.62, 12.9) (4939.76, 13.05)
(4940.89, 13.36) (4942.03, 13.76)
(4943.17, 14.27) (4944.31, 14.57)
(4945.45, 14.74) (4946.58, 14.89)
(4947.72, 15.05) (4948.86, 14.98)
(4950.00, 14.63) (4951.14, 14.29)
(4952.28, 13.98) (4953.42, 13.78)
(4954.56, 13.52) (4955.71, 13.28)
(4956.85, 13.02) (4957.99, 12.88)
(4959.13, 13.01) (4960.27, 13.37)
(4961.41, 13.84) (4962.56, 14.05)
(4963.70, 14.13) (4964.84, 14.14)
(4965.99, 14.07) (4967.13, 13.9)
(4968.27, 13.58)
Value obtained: 1.6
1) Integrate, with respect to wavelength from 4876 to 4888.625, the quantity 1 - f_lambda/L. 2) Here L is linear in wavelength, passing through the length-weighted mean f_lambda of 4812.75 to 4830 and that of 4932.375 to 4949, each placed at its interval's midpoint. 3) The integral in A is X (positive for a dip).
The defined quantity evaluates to 0.8 A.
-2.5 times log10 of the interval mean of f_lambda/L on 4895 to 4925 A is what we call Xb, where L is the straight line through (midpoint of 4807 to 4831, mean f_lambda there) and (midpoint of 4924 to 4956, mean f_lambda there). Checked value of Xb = 0.05 mag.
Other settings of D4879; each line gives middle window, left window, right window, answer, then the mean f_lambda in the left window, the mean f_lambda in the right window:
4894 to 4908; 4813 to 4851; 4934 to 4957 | 0.4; 13.4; 13.8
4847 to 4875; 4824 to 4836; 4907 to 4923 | 1.3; 13.2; 12.9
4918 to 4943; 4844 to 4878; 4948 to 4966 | 0.6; 12.6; 13.8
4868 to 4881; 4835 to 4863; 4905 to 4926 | 0.5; 13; 13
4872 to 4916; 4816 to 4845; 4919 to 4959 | 1.7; 13.5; 13.5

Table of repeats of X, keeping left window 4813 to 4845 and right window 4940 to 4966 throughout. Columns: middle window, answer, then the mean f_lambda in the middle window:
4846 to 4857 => 0.5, 12.9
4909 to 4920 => 0.7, 13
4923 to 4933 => 0.3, 13.5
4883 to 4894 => 0.8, 12.7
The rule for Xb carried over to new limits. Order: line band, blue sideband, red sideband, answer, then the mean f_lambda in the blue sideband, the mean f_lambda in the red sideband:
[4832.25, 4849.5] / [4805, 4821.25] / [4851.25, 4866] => -0.04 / 13.7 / 12.5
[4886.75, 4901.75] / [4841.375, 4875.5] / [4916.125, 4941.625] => -0.01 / 12.7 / 13.1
